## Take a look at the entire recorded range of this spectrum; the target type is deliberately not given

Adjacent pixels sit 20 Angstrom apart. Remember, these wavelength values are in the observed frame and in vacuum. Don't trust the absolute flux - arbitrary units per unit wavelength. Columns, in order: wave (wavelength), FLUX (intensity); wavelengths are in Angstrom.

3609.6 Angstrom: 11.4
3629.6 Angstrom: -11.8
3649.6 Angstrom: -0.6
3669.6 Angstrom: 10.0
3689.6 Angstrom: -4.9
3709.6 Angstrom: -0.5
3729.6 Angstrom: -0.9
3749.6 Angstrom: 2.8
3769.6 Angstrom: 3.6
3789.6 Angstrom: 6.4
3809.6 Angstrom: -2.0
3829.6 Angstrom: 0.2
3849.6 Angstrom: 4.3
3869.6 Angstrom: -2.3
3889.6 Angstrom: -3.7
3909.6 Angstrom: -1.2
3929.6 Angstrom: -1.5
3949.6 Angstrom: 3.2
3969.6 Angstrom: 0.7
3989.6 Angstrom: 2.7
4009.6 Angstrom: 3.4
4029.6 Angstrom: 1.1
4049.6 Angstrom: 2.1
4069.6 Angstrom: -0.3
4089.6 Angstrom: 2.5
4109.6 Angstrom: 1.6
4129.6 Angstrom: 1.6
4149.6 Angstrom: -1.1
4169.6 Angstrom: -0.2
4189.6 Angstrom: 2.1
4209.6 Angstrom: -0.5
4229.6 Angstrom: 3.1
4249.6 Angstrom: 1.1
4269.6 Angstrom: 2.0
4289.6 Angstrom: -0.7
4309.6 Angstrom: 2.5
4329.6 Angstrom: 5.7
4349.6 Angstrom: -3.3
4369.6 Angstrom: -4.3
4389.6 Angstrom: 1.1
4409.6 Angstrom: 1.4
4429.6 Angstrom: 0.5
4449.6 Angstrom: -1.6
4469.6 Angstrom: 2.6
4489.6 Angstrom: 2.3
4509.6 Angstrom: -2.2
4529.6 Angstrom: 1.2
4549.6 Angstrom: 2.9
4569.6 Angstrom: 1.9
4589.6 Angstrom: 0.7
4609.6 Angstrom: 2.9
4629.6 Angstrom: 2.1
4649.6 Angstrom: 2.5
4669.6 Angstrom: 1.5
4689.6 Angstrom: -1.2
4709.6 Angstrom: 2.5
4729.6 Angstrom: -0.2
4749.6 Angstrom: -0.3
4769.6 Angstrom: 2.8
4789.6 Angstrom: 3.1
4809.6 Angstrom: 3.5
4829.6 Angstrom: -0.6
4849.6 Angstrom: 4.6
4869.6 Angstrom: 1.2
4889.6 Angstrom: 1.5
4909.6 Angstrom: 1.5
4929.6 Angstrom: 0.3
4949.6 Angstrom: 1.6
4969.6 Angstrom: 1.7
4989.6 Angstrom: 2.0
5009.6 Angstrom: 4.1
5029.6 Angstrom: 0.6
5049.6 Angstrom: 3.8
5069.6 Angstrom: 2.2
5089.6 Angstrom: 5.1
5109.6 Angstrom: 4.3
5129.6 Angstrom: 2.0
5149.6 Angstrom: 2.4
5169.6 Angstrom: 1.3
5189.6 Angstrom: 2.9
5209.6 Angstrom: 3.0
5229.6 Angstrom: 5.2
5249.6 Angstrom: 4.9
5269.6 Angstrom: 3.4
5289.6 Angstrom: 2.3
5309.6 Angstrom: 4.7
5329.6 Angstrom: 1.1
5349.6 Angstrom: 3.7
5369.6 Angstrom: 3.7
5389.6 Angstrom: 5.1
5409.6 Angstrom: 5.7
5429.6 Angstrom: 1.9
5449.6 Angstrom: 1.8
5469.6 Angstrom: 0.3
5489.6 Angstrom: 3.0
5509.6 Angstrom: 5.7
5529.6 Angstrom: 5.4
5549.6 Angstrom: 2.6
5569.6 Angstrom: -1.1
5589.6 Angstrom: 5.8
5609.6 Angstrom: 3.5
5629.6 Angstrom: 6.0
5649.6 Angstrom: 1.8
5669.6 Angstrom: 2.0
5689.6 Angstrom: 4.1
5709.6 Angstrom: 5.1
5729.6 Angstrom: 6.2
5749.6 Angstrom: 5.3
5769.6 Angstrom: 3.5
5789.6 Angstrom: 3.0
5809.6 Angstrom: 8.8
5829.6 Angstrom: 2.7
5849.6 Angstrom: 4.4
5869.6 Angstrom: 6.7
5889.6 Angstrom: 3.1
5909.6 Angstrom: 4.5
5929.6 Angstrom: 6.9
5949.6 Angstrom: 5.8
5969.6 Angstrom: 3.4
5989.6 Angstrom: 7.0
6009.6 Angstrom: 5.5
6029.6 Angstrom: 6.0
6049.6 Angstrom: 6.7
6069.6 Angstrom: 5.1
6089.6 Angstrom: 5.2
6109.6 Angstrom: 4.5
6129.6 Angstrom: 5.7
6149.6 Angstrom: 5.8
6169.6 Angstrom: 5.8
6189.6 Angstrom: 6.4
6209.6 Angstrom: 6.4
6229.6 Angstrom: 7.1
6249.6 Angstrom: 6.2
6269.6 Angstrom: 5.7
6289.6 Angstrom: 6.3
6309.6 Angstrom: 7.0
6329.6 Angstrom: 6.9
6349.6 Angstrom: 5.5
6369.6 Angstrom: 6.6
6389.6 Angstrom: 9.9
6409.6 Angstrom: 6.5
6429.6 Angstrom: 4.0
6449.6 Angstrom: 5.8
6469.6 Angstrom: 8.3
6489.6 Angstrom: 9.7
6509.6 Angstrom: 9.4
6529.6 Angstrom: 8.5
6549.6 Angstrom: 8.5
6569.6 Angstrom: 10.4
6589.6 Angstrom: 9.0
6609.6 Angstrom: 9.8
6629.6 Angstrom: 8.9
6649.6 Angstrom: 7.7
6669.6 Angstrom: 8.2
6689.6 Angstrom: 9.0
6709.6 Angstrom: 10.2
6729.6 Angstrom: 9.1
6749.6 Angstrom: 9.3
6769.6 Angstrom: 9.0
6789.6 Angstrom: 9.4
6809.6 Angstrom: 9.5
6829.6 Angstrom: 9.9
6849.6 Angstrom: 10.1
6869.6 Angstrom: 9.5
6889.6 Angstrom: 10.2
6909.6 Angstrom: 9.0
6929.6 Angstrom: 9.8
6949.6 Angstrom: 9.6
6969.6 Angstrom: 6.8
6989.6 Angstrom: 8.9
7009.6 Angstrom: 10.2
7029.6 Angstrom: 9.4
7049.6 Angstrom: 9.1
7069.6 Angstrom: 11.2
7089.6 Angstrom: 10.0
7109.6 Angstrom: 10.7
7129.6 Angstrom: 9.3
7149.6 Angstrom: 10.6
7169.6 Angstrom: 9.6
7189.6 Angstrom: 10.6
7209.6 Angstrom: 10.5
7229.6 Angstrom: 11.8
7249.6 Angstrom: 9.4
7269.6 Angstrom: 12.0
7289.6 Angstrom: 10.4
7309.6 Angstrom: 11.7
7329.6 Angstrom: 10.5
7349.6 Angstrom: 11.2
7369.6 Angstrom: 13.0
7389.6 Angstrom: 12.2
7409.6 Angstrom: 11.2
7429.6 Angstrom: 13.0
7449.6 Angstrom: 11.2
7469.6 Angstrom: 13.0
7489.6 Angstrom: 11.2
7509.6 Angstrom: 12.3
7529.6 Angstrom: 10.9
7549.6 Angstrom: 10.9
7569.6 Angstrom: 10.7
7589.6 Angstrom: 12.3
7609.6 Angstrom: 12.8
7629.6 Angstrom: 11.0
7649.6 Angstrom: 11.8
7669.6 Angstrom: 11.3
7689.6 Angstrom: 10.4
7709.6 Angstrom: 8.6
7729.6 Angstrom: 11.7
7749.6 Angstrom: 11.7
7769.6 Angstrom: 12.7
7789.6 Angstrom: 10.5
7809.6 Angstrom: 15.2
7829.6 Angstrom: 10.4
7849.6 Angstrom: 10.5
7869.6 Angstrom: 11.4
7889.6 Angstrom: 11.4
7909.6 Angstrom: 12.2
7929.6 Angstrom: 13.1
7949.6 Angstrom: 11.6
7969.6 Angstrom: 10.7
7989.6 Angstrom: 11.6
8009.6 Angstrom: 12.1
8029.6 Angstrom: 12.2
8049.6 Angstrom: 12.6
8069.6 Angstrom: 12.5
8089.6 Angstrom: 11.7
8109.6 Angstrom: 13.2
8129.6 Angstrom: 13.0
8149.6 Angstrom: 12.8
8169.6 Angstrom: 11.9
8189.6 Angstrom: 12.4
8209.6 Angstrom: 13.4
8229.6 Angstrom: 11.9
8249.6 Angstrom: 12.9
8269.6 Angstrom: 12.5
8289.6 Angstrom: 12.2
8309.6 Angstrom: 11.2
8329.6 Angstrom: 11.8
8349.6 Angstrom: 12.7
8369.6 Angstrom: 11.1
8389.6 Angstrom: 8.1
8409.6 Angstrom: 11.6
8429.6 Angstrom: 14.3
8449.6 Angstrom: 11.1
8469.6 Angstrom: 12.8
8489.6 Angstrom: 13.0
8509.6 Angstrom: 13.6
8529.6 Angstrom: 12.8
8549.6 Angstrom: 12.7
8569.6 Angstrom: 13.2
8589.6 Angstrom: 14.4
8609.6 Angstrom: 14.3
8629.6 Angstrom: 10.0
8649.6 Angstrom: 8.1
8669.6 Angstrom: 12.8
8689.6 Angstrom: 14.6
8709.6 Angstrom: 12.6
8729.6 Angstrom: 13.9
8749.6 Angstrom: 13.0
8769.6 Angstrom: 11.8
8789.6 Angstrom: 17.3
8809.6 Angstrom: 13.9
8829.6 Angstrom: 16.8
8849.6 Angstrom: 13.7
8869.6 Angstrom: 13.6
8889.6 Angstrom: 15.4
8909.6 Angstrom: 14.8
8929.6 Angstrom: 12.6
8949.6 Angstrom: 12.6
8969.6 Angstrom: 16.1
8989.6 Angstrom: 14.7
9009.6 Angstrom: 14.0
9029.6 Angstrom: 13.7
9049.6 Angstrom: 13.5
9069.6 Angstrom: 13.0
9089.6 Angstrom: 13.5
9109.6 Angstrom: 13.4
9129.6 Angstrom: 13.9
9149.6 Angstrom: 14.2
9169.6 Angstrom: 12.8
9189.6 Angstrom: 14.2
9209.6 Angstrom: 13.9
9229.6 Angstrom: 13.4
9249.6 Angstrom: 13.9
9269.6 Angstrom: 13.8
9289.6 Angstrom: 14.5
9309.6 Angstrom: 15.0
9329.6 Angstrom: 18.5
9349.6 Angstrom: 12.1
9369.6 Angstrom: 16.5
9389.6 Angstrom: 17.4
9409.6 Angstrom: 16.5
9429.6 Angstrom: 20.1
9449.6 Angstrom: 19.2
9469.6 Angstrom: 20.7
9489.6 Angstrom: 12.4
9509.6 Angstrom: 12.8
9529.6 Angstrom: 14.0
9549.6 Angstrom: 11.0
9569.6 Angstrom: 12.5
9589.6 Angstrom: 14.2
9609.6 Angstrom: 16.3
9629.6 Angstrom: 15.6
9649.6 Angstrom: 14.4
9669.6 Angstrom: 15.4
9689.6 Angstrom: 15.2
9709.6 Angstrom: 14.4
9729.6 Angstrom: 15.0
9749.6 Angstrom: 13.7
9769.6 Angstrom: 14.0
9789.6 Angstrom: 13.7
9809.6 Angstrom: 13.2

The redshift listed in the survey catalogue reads 0.621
